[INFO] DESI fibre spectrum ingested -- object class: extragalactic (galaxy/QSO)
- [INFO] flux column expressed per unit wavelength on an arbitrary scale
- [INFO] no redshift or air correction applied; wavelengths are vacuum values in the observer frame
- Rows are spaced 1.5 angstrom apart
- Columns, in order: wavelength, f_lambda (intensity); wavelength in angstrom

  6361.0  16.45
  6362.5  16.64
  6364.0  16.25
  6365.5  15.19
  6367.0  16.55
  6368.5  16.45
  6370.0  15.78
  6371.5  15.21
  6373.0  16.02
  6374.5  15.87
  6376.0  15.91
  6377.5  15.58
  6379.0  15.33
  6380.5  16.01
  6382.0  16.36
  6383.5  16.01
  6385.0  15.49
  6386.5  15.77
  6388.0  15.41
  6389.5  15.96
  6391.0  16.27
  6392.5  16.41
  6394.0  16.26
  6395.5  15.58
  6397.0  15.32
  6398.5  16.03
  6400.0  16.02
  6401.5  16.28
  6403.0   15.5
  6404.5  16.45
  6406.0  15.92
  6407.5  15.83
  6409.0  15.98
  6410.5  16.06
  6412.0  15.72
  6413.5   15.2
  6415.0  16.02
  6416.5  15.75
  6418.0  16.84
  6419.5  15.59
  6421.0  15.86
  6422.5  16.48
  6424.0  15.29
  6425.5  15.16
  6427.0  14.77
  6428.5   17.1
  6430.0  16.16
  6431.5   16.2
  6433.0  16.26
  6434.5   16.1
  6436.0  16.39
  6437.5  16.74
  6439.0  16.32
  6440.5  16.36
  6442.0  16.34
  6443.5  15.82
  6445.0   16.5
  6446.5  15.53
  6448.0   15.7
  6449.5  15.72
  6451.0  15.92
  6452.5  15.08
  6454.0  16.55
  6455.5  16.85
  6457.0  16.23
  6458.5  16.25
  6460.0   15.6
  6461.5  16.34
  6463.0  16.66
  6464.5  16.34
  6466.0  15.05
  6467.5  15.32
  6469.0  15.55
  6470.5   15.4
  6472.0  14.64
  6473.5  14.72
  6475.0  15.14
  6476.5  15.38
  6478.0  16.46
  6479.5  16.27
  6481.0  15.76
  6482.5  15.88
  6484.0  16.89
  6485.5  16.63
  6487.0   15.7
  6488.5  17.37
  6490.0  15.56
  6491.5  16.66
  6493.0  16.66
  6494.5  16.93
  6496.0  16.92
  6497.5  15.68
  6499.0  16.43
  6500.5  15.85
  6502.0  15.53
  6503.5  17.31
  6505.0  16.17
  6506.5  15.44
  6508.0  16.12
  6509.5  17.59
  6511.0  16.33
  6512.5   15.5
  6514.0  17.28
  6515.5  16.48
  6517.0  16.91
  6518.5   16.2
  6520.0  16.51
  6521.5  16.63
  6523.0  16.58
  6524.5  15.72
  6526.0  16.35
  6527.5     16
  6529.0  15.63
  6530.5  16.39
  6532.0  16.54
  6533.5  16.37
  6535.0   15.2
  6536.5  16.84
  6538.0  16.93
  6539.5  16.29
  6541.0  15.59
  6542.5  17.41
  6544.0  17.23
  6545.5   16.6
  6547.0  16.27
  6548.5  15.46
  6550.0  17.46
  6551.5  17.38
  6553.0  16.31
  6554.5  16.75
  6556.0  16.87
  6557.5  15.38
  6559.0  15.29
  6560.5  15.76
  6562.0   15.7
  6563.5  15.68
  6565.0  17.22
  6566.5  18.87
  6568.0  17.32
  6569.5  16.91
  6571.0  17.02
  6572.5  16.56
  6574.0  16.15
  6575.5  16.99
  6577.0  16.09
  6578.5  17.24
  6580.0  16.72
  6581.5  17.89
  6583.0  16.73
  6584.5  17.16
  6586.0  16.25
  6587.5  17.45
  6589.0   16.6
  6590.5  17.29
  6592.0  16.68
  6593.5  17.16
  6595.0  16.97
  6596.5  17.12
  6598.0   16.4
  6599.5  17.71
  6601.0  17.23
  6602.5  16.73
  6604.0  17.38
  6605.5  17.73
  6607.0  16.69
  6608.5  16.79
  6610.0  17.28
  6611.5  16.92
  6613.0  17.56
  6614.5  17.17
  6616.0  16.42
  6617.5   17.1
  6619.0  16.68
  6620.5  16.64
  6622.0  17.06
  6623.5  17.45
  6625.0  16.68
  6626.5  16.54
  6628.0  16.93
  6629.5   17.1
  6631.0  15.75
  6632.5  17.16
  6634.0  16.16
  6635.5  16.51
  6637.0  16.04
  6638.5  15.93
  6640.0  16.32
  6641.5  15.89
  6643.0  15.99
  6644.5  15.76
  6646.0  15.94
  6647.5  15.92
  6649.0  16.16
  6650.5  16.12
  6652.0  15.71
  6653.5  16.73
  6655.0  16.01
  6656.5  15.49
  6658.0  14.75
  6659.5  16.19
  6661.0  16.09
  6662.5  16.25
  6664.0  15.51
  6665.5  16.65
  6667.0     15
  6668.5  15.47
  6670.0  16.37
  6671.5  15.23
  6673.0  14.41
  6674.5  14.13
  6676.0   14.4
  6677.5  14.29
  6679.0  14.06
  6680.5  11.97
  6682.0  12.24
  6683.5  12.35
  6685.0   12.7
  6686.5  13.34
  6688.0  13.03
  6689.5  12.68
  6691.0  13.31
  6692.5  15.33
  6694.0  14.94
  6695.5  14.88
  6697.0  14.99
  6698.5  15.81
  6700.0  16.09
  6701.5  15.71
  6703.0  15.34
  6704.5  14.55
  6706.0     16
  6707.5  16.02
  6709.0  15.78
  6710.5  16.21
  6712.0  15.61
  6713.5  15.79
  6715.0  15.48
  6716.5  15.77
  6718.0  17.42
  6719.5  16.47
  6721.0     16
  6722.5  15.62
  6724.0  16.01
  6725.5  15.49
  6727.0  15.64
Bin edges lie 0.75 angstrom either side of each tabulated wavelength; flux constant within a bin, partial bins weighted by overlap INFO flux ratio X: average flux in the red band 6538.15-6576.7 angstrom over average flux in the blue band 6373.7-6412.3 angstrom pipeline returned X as 1.04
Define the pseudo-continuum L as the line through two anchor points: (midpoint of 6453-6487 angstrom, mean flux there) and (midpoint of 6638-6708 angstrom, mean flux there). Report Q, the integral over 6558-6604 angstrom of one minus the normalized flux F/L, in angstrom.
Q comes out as -4.2 angstrom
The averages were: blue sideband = 15.9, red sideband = 15.1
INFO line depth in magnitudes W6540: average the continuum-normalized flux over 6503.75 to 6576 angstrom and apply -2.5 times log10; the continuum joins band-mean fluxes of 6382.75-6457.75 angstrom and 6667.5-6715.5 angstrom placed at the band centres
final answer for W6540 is -0.07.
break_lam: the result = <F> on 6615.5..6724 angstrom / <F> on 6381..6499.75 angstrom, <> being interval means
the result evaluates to 1.0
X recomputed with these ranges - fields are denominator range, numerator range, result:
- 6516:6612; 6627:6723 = 0.92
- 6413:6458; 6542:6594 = 1.04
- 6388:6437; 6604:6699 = 0.98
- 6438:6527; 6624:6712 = 0.95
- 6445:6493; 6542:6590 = 1.05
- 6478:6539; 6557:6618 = 1.03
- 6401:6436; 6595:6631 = 1.07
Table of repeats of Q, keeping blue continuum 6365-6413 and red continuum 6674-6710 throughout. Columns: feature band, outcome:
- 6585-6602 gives -2.4 angstrom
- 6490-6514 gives -1.6 angstrom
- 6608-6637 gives -4.2 angstrom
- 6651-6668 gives -1.6 angstrom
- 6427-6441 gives -0.6 angstrom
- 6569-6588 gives -2.5 angstrom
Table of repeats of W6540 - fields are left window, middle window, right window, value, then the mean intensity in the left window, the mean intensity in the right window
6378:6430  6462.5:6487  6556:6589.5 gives 0.032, 15.9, 16.7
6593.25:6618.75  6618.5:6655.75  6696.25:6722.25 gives 0.022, 17.1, 15.8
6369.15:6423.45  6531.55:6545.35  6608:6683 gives -0.039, 15.9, 15.9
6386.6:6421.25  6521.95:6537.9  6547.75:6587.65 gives 0.020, 15.9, 16.7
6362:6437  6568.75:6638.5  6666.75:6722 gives -0.115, 15.9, 14.8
